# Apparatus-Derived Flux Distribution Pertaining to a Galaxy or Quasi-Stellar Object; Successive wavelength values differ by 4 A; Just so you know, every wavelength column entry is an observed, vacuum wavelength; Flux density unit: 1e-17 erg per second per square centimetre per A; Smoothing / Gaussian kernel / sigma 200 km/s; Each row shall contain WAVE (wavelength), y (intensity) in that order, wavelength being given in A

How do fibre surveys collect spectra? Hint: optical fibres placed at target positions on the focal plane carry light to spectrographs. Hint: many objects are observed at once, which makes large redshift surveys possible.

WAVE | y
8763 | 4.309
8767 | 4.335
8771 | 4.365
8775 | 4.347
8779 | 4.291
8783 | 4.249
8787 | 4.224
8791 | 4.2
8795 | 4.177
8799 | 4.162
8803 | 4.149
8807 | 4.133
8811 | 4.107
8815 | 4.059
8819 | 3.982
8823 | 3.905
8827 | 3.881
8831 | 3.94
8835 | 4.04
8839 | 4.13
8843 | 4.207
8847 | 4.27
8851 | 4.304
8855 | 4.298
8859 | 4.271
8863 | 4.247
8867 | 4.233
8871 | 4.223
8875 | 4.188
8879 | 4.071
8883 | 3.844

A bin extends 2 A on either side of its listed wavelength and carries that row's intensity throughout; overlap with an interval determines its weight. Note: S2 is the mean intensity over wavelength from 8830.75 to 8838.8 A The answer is 4.03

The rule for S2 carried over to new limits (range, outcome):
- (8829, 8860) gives 4.18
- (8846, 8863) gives 4.28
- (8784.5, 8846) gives 4.09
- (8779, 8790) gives 4.24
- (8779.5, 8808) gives 4.19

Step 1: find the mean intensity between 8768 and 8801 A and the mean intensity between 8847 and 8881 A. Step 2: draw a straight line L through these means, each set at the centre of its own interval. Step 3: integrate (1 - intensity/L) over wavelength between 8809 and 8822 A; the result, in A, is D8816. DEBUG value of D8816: 0.6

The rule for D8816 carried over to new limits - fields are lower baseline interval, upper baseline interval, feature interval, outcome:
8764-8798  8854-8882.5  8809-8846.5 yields 1.7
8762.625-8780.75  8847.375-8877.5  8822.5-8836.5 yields 1.1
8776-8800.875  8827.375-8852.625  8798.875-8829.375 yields 1.0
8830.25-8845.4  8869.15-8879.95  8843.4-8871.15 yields -0.9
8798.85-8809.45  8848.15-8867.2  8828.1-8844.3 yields 0.6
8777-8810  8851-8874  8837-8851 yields 0.1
